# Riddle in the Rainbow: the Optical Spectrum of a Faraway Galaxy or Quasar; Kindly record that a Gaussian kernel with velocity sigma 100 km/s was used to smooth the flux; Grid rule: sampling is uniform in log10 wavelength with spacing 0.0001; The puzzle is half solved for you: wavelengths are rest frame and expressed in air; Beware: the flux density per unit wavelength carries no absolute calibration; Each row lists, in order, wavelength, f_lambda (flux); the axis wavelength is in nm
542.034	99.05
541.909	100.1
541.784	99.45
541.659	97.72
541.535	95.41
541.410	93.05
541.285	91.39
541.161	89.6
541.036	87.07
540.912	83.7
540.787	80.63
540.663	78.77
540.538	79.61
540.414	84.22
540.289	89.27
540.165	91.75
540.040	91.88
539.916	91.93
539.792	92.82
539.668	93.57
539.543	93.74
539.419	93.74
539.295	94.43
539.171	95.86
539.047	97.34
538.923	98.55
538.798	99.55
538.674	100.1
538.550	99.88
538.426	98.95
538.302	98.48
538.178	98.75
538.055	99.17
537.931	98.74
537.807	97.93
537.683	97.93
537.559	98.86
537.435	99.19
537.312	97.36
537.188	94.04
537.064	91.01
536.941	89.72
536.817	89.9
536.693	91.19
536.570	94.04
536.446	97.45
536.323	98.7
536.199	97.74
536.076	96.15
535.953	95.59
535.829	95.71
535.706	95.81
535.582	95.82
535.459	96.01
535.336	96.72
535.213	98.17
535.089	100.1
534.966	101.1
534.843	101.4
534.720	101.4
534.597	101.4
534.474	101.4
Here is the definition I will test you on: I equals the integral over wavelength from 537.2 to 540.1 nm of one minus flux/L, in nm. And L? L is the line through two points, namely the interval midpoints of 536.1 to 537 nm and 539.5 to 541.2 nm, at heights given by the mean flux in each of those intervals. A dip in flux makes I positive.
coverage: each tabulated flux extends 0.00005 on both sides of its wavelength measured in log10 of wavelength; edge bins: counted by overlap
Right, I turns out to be -0.201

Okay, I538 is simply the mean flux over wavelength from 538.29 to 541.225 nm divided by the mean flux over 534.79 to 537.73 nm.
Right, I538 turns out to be 1.0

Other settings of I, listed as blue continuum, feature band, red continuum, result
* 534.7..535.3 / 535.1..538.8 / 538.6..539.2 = 0.10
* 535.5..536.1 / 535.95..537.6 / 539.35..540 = 0.00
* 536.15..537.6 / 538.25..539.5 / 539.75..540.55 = -0.08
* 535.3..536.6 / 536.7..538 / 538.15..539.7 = 0.02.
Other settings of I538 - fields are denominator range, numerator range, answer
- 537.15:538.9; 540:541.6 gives 0.89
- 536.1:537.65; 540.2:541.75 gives 0.92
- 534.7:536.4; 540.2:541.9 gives 0.91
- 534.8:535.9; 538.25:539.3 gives 1.01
